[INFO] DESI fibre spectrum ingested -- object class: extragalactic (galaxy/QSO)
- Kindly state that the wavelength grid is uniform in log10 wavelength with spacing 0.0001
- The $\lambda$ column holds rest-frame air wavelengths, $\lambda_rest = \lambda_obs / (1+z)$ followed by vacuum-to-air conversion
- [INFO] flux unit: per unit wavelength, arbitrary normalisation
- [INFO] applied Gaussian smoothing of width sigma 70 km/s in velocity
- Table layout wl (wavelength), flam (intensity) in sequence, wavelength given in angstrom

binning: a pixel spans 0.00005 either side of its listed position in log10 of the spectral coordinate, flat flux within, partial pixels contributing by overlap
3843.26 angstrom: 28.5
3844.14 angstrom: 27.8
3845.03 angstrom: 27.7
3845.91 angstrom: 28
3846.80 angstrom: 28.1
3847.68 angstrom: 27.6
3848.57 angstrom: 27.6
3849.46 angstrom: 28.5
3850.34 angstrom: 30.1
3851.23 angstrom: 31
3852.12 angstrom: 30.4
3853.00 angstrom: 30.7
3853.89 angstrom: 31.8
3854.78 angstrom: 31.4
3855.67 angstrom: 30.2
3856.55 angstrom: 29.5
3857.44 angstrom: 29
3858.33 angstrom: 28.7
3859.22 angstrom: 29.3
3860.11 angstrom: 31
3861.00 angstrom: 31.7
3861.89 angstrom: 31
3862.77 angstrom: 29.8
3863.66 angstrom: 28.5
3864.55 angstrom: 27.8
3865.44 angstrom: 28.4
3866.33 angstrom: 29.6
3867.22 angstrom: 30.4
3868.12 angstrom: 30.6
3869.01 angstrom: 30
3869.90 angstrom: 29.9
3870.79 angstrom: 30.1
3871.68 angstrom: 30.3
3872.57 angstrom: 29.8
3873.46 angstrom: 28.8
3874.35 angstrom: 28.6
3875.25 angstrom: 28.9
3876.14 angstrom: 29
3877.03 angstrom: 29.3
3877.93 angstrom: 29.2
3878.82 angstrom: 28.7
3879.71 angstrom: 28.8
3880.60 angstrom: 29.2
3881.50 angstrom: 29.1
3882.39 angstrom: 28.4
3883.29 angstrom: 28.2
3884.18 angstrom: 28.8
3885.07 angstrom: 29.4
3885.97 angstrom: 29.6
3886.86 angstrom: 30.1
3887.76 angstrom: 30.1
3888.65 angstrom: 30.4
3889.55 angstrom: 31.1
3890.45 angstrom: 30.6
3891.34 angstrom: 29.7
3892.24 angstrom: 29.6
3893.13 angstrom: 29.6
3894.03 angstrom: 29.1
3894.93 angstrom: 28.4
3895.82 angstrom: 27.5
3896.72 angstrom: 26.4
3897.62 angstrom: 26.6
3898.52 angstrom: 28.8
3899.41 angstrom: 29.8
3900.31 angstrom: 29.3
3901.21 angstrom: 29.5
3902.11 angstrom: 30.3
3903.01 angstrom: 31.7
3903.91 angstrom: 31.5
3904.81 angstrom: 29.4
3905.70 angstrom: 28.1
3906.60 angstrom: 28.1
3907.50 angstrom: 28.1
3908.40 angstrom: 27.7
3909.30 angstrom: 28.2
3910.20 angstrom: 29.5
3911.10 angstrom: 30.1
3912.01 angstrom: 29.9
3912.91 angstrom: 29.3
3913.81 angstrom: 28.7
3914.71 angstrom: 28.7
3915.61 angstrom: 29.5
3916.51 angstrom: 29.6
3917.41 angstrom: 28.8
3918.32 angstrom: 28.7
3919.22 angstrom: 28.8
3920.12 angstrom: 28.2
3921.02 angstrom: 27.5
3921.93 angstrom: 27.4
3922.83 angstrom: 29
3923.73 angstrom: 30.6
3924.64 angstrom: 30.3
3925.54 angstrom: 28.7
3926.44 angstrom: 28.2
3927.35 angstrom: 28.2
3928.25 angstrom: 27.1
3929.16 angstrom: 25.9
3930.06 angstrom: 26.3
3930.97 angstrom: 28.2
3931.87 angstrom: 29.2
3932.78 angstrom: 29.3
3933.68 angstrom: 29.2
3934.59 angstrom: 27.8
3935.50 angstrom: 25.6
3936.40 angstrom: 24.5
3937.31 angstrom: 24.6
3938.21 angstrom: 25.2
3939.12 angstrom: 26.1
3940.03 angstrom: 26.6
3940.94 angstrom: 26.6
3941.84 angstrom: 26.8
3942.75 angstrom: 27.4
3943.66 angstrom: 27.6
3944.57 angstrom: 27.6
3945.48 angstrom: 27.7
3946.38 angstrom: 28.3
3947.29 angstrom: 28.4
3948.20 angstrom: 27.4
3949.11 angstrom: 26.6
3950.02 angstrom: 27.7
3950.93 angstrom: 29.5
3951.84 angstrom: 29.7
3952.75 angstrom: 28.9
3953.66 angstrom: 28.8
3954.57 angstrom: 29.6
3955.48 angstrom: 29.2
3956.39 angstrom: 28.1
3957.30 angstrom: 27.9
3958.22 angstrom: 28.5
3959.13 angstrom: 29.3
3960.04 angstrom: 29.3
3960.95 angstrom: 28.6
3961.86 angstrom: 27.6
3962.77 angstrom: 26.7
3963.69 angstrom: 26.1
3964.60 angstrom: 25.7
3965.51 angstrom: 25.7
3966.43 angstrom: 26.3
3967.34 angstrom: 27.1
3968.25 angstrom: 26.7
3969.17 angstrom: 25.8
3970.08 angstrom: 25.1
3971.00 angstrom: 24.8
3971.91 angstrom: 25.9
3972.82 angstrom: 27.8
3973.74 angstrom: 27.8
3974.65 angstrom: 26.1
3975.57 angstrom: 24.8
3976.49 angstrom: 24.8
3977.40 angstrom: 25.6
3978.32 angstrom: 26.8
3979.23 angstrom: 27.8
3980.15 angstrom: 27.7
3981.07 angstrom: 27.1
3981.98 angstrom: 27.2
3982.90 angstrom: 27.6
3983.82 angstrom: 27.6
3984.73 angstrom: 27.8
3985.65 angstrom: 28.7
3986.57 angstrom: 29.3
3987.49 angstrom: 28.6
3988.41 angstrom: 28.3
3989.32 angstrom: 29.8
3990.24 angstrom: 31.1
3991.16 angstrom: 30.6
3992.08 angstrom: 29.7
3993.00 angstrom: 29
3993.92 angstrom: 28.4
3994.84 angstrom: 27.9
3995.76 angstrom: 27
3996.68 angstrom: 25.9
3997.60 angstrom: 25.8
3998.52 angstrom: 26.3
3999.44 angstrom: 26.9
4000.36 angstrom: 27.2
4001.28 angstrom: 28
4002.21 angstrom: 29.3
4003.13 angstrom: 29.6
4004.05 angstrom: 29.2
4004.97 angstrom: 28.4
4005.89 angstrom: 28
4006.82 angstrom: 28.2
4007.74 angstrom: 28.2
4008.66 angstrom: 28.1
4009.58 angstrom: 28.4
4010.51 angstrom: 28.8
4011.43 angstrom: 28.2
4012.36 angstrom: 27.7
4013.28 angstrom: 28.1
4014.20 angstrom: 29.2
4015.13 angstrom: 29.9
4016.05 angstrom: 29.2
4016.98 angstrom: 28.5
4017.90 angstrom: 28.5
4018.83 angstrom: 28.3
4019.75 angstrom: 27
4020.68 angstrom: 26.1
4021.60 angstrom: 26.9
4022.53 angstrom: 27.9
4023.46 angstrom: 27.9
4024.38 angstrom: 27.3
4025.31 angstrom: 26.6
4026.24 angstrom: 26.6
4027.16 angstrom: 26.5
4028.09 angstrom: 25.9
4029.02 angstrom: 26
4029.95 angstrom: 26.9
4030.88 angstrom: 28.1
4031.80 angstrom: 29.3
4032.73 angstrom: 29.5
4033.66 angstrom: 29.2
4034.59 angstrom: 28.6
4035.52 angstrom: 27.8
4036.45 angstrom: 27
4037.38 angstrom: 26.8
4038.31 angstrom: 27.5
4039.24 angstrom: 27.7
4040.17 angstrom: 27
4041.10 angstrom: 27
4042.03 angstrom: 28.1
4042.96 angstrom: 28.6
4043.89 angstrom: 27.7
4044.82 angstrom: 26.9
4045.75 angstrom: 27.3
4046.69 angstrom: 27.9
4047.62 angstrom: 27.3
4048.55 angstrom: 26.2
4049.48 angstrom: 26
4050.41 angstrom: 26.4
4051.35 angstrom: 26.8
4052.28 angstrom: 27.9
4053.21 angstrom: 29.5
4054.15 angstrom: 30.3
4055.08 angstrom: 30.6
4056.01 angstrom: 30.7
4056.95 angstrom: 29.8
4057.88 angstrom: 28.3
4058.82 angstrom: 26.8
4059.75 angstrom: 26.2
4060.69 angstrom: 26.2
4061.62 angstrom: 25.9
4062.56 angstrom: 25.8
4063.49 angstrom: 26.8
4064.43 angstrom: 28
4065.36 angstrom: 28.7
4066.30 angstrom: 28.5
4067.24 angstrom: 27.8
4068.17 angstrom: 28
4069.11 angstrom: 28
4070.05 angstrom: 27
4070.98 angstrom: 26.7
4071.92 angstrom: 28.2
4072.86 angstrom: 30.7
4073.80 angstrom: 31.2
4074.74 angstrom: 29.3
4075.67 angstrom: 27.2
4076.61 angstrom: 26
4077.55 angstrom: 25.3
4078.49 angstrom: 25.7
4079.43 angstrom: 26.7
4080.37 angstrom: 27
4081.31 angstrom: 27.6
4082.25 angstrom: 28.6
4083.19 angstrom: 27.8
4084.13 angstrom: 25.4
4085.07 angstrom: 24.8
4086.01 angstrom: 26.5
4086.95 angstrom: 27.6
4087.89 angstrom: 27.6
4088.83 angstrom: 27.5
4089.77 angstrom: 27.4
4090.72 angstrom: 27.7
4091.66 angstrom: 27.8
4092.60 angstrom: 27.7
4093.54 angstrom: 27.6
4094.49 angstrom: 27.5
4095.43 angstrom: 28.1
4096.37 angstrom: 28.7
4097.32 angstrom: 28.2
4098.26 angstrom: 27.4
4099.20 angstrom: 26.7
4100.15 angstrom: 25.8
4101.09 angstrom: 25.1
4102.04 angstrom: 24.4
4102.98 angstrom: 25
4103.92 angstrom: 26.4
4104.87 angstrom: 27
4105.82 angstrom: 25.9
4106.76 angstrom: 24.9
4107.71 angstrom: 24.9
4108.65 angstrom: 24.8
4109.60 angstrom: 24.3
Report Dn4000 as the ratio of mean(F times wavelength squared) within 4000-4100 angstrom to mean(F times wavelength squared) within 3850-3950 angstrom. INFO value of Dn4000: 1.0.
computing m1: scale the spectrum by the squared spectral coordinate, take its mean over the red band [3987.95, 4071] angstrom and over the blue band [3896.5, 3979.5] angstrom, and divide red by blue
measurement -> 1.05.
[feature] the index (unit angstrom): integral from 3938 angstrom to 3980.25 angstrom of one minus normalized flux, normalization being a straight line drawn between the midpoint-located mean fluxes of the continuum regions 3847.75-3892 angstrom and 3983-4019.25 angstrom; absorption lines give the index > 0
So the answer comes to 2.3 angstrom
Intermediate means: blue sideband 29.6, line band 27.2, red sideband 28.4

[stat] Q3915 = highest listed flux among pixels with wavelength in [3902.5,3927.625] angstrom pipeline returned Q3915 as 31.7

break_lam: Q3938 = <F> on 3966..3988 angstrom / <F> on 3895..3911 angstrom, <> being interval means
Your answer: 0.9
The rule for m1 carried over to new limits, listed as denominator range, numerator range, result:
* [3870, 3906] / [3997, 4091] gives 1.02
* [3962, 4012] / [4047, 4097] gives 1.05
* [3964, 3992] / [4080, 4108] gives 1.04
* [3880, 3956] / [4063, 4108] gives 1.04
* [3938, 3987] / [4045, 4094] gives 1.06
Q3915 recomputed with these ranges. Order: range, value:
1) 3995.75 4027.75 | 29.9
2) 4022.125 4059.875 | 30.7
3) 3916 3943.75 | 30.6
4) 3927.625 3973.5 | 29.7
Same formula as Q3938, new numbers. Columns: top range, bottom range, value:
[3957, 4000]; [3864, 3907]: 0.93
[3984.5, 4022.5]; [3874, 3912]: 0.97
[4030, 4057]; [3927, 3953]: 1.02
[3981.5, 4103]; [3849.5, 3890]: 0.93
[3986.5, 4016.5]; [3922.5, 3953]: 1.03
